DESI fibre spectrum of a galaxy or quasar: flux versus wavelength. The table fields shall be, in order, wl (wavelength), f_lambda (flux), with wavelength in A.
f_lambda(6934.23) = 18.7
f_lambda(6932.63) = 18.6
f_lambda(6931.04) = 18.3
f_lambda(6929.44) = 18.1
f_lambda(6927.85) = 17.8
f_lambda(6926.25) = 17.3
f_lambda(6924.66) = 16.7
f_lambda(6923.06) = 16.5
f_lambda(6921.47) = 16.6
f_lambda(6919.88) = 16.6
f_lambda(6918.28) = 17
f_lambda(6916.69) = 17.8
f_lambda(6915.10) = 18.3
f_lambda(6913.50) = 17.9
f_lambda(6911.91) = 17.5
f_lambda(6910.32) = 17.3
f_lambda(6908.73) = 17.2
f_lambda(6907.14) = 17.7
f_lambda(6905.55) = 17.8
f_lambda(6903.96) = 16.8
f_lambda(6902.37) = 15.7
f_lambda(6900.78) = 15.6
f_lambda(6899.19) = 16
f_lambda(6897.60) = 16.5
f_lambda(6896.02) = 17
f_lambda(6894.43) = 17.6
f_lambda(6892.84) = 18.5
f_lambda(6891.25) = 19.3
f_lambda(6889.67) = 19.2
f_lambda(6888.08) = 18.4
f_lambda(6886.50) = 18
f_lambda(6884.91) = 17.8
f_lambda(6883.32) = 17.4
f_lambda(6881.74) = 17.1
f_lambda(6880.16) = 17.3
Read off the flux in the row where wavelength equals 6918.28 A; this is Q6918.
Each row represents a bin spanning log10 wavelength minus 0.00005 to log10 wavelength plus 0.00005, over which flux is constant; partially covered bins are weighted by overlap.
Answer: 17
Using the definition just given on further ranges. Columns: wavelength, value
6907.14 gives 17.7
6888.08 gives 18.4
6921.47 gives 16.6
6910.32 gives 17.3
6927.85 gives 17.8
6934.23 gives 18.7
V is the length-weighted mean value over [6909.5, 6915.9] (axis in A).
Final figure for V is 17.7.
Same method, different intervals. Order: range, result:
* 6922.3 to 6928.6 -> 17.1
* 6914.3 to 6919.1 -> 17.7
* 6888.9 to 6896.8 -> 18.3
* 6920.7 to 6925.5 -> 16.6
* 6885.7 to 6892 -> 18.7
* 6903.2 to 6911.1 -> 17.4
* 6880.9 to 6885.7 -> 17.4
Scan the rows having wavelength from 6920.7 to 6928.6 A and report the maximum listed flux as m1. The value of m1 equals 17.8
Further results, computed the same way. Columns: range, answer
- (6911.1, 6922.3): 18.3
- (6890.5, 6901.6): 19.3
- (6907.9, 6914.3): 17.9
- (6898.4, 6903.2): 16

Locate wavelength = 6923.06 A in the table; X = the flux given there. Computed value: 16.5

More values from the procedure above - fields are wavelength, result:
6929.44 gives 18.1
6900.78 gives 15.6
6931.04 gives 18.3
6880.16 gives 17.3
